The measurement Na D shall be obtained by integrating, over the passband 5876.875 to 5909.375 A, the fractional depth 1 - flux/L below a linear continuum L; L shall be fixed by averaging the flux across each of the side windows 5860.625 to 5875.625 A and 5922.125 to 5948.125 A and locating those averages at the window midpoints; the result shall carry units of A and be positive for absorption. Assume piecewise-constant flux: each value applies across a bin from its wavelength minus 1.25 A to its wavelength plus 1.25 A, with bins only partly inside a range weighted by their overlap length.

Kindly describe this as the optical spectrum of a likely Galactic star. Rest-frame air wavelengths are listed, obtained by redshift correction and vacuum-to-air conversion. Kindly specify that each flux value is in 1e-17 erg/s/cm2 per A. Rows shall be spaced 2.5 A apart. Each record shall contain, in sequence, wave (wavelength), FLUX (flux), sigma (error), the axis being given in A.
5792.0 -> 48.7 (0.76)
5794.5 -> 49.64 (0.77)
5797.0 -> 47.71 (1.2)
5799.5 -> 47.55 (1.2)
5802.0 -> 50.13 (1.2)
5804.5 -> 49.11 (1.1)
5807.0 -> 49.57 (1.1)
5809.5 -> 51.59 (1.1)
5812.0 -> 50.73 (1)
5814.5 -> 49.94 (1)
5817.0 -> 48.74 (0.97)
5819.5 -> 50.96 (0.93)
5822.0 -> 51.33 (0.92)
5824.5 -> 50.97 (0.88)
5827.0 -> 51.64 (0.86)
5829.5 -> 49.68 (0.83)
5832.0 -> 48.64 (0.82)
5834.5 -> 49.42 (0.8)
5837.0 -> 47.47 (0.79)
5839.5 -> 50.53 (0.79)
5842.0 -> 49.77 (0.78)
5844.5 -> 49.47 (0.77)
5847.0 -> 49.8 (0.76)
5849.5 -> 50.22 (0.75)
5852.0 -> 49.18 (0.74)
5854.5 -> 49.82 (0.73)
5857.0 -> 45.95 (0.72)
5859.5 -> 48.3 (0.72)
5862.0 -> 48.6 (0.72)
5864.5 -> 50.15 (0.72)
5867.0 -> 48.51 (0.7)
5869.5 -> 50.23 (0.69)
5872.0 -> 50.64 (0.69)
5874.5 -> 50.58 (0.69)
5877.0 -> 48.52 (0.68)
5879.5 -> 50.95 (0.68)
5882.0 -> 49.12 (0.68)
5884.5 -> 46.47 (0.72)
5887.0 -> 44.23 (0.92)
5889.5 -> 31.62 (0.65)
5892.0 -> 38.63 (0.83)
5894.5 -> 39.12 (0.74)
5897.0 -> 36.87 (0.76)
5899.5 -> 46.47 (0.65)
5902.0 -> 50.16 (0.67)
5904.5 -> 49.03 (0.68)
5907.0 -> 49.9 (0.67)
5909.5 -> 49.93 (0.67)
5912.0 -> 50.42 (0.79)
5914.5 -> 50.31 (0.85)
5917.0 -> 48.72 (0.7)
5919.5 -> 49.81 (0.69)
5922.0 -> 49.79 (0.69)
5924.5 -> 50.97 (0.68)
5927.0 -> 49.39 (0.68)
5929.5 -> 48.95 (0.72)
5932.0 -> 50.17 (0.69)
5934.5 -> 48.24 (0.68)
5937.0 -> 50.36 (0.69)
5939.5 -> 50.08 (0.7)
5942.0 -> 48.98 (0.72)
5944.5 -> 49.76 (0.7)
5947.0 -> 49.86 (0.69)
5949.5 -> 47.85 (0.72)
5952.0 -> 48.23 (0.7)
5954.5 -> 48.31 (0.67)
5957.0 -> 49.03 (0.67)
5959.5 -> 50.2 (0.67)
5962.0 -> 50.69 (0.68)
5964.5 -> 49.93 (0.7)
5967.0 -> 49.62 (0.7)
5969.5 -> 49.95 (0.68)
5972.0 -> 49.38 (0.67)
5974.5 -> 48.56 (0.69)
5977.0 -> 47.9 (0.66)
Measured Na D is 3.3 A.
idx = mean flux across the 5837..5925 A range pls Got 47.8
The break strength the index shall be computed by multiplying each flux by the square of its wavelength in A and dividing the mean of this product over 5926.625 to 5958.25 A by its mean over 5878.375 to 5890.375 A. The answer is 1.1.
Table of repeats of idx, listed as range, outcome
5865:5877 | 49.8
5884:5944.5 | 47.1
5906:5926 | 50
